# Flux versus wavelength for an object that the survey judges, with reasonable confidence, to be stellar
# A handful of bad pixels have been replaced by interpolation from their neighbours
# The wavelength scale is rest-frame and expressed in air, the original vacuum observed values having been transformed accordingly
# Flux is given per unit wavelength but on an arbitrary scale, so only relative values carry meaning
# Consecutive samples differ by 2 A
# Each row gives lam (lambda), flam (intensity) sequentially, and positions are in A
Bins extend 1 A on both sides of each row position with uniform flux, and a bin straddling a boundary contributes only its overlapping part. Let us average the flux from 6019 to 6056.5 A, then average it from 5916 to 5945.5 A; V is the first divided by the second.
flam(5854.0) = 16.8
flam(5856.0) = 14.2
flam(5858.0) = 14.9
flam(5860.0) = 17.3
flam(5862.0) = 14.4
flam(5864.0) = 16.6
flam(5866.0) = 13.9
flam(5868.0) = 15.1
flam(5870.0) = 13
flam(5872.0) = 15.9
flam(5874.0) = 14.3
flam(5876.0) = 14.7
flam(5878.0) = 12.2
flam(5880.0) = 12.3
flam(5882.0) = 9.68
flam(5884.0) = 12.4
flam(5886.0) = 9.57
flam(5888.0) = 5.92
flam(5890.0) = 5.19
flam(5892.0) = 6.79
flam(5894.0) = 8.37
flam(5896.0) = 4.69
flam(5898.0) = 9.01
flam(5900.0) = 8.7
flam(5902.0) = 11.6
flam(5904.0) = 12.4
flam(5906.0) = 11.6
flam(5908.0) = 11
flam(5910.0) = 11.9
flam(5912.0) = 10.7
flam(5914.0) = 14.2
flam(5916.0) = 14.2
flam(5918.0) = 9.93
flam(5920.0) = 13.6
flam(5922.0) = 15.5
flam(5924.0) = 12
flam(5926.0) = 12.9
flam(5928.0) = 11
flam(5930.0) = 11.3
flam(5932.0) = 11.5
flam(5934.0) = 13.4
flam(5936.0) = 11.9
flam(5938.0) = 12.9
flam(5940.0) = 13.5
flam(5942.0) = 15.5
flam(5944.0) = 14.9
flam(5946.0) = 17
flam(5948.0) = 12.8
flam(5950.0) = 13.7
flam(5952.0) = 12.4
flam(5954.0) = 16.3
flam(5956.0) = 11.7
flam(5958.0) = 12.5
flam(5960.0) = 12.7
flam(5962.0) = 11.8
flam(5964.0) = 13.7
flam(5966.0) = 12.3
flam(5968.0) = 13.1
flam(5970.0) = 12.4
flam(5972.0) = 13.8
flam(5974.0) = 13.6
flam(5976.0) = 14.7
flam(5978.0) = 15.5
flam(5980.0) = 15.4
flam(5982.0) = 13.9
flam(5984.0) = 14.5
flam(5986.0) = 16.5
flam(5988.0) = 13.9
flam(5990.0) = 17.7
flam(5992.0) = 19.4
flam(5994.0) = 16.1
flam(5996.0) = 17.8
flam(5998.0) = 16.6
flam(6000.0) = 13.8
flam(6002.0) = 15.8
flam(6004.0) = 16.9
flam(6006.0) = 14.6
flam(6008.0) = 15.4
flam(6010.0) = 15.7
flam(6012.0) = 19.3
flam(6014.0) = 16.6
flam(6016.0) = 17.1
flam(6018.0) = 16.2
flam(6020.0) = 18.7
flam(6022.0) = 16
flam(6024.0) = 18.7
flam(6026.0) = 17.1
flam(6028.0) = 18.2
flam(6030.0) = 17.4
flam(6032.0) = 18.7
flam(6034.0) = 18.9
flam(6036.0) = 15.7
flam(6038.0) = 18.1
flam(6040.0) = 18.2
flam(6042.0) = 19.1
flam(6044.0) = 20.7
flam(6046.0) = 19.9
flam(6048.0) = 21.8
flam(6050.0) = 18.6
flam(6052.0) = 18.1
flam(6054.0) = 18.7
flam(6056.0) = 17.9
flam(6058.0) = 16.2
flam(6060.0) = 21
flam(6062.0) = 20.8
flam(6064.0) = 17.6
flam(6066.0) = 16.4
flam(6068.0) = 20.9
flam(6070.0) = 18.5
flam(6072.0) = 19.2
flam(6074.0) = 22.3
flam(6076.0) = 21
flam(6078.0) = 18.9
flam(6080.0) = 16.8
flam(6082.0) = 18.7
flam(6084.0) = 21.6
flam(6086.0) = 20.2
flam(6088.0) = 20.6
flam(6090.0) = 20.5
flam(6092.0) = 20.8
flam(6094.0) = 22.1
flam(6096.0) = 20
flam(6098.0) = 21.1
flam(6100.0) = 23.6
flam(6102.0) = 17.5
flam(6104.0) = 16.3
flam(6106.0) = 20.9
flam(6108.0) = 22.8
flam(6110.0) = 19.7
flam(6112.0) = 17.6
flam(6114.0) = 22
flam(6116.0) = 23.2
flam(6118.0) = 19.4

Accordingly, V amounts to 1.42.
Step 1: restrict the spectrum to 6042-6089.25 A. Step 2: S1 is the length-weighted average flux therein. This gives 19.4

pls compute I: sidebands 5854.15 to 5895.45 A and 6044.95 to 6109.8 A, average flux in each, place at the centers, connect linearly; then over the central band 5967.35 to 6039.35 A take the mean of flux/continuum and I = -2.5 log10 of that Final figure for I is 0.05 mag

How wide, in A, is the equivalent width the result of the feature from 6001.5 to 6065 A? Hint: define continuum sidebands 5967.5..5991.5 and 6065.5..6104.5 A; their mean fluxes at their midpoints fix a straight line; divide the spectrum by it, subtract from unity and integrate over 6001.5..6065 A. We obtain -2.1 A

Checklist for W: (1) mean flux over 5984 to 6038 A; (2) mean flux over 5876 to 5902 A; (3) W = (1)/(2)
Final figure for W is 1.86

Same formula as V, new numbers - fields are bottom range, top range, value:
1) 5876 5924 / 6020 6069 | 1.75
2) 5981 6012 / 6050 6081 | 1.18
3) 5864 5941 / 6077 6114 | 1.73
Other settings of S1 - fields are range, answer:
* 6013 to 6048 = 18.1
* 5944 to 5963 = 13.5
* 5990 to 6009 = 16.3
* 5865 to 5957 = 12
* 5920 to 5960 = 13.3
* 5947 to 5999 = 14.4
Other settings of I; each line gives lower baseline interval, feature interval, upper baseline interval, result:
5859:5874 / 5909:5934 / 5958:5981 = 0.148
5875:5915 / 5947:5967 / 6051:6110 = 0.027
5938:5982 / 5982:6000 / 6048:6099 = -0.062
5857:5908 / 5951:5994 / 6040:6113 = 0.084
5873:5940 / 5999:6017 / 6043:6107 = 0.011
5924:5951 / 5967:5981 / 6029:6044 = 0.074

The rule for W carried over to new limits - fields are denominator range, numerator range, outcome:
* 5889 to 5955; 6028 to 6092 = 1.61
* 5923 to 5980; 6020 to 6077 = 1.41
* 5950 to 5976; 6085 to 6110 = 1.56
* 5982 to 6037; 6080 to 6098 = 1.22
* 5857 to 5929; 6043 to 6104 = 1.66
